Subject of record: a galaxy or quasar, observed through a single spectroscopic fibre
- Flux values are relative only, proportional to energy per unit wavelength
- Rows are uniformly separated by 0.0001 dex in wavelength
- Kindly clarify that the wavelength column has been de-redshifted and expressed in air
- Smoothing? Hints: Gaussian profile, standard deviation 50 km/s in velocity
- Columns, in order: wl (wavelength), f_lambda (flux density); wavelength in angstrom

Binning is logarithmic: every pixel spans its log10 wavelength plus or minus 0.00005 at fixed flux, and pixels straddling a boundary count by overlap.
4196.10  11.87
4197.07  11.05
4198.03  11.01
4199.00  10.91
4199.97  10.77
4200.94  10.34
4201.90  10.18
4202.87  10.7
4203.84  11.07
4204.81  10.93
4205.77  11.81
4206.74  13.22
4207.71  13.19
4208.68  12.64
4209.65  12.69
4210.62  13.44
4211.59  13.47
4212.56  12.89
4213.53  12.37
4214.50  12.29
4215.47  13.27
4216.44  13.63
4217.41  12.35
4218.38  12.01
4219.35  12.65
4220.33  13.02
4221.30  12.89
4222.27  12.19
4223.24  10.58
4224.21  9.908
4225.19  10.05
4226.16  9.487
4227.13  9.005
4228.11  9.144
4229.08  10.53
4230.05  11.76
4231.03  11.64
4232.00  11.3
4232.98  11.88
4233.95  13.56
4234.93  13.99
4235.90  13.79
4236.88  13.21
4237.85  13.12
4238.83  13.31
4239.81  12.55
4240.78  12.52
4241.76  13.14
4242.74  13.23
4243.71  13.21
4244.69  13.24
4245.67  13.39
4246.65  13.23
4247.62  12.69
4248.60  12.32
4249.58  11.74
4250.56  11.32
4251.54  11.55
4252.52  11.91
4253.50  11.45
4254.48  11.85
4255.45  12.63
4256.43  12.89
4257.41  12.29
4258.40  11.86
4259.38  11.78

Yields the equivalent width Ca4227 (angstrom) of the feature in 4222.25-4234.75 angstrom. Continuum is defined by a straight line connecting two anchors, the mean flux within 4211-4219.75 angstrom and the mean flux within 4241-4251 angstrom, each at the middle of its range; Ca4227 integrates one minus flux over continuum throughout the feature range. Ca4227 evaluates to 1.9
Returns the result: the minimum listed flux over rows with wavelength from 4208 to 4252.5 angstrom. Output 9.005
